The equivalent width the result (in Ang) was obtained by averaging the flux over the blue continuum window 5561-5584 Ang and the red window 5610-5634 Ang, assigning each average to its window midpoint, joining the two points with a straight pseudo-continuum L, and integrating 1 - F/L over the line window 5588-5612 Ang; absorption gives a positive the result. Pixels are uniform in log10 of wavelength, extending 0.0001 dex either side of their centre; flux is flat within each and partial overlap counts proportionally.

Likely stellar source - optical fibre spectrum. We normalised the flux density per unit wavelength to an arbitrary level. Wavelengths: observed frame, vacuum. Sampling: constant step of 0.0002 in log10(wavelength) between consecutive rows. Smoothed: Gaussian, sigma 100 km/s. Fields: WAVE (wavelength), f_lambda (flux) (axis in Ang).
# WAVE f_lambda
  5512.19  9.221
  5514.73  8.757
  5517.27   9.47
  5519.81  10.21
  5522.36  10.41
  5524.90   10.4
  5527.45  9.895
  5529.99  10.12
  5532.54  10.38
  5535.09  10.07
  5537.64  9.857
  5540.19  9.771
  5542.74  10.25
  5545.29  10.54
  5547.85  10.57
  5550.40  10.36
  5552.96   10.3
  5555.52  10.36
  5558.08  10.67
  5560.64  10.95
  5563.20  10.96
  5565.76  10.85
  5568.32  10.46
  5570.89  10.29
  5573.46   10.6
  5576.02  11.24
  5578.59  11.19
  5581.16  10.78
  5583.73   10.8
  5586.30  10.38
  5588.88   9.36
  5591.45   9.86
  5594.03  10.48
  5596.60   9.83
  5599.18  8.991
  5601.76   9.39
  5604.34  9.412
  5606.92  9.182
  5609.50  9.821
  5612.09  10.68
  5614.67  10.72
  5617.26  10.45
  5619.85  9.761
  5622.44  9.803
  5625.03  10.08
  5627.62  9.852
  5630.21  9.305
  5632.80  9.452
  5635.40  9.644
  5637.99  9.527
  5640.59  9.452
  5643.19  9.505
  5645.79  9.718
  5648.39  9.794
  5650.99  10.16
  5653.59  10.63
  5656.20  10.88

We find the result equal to 1.6 Ang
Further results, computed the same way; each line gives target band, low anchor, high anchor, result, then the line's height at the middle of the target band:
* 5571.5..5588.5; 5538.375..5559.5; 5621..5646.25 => -1.1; 10.1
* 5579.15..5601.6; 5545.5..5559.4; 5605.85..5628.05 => 0.3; 10.2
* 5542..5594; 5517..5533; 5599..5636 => -2.9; 9.99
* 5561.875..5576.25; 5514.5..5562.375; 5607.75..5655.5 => -0.8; 10.1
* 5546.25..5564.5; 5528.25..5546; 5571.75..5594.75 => -0.6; 10.3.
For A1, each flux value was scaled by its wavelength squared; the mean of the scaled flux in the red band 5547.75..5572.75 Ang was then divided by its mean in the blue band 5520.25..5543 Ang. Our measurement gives 1.06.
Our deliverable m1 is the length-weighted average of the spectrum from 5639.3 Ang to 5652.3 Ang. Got 9.73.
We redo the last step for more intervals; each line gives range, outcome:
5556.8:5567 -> 10.9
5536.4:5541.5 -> 9.82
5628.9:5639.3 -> 9.49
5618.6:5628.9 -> 9.87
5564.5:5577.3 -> 10.7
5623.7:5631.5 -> 9.75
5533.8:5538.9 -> 9.96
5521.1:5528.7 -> 10.2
